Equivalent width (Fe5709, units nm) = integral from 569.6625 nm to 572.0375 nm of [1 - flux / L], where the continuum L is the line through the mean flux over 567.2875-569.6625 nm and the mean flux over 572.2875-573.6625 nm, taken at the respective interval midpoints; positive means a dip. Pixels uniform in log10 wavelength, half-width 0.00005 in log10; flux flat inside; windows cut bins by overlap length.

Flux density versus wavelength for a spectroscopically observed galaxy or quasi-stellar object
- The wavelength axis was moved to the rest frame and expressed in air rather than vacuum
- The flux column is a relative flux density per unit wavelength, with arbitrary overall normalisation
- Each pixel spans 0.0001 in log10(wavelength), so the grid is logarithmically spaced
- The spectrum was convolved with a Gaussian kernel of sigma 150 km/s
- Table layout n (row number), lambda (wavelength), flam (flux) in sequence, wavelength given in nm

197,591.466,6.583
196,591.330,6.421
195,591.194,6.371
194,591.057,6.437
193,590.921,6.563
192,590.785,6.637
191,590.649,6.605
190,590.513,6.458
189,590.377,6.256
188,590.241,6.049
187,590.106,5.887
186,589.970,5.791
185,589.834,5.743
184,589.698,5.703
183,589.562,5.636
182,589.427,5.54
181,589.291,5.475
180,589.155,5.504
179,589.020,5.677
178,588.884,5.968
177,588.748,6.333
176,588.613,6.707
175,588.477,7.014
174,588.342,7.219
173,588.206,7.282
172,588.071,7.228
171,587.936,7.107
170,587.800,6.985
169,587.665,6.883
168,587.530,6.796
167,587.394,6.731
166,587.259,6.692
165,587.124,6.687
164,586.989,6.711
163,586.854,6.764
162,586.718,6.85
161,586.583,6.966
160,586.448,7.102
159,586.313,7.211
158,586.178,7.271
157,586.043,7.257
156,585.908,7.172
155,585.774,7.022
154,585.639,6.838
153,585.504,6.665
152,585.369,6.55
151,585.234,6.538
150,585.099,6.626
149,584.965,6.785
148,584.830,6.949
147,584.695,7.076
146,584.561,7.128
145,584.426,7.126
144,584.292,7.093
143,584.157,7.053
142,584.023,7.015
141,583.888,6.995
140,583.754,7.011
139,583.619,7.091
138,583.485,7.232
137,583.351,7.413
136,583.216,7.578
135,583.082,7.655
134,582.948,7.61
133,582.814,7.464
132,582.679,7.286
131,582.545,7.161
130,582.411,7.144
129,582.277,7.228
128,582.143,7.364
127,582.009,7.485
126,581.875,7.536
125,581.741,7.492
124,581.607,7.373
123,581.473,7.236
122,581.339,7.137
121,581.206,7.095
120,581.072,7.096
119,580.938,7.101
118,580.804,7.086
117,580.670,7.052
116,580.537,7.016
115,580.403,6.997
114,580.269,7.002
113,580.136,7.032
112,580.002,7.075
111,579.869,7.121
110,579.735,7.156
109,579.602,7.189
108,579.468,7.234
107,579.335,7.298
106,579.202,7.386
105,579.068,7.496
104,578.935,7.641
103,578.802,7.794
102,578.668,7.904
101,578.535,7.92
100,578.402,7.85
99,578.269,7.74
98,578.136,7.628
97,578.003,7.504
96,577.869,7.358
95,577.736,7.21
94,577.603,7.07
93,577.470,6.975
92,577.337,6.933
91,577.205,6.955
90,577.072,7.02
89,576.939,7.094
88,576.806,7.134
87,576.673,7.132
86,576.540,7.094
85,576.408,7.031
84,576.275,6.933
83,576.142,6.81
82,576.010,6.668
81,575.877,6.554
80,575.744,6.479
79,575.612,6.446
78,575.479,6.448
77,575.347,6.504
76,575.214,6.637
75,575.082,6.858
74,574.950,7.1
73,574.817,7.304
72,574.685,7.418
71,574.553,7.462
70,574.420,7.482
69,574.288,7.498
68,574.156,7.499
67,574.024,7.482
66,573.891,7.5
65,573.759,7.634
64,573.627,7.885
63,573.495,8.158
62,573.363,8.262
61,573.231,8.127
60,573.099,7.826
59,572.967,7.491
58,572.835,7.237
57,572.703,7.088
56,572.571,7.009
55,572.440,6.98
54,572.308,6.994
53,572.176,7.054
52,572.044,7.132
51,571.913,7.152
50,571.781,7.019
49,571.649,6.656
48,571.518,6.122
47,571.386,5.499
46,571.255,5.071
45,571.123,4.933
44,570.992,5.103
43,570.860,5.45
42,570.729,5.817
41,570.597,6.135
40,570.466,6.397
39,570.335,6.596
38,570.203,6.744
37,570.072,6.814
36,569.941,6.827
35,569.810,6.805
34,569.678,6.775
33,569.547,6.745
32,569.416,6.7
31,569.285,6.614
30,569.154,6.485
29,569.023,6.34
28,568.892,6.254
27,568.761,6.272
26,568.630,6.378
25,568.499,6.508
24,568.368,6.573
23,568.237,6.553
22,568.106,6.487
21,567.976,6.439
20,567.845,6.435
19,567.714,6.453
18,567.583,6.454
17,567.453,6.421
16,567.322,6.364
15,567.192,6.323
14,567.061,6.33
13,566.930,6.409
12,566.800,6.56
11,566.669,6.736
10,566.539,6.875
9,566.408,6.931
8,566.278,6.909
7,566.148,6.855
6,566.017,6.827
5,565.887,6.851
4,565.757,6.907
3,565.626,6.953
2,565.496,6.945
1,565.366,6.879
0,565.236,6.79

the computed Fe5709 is 0.28 nm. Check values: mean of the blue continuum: 6.48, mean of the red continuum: 7.56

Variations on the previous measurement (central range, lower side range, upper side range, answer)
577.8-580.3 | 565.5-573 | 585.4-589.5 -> -0.30 nm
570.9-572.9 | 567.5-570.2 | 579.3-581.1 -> 0.07 nm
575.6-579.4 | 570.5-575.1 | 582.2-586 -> -0.11 nm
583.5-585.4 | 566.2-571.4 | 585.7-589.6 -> -0.09 nm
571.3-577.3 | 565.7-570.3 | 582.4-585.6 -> -0.27 nm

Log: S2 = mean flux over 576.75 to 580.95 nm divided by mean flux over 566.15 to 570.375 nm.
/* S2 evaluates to 1.1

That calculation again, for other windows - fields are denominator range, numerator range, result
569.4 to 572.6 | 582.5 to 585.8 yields 1.10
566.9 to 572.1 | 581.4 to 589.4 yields 1.09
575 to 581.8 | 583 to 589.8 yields 0.95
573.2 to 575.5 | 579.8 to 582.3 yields 0.97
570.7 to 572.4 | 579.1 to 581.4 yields 1.15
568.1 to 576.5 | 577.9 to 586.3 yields 1.06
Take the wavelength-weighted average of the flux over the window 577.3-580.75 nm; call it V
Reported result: 7.33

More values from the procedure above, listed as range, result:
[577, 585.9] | 7.21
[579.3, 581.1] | 7.1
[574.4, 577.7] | 6.94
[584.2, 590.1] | 6.65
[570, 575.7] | 6.88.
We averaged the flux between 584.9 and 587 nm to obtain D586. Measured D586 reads 6.9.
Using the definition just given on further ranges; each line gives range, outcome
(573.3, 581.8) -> 7.23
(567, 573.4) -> 6.57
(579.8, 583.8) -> 7.24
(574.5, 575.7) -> 6.9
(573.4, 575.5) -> 7.34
